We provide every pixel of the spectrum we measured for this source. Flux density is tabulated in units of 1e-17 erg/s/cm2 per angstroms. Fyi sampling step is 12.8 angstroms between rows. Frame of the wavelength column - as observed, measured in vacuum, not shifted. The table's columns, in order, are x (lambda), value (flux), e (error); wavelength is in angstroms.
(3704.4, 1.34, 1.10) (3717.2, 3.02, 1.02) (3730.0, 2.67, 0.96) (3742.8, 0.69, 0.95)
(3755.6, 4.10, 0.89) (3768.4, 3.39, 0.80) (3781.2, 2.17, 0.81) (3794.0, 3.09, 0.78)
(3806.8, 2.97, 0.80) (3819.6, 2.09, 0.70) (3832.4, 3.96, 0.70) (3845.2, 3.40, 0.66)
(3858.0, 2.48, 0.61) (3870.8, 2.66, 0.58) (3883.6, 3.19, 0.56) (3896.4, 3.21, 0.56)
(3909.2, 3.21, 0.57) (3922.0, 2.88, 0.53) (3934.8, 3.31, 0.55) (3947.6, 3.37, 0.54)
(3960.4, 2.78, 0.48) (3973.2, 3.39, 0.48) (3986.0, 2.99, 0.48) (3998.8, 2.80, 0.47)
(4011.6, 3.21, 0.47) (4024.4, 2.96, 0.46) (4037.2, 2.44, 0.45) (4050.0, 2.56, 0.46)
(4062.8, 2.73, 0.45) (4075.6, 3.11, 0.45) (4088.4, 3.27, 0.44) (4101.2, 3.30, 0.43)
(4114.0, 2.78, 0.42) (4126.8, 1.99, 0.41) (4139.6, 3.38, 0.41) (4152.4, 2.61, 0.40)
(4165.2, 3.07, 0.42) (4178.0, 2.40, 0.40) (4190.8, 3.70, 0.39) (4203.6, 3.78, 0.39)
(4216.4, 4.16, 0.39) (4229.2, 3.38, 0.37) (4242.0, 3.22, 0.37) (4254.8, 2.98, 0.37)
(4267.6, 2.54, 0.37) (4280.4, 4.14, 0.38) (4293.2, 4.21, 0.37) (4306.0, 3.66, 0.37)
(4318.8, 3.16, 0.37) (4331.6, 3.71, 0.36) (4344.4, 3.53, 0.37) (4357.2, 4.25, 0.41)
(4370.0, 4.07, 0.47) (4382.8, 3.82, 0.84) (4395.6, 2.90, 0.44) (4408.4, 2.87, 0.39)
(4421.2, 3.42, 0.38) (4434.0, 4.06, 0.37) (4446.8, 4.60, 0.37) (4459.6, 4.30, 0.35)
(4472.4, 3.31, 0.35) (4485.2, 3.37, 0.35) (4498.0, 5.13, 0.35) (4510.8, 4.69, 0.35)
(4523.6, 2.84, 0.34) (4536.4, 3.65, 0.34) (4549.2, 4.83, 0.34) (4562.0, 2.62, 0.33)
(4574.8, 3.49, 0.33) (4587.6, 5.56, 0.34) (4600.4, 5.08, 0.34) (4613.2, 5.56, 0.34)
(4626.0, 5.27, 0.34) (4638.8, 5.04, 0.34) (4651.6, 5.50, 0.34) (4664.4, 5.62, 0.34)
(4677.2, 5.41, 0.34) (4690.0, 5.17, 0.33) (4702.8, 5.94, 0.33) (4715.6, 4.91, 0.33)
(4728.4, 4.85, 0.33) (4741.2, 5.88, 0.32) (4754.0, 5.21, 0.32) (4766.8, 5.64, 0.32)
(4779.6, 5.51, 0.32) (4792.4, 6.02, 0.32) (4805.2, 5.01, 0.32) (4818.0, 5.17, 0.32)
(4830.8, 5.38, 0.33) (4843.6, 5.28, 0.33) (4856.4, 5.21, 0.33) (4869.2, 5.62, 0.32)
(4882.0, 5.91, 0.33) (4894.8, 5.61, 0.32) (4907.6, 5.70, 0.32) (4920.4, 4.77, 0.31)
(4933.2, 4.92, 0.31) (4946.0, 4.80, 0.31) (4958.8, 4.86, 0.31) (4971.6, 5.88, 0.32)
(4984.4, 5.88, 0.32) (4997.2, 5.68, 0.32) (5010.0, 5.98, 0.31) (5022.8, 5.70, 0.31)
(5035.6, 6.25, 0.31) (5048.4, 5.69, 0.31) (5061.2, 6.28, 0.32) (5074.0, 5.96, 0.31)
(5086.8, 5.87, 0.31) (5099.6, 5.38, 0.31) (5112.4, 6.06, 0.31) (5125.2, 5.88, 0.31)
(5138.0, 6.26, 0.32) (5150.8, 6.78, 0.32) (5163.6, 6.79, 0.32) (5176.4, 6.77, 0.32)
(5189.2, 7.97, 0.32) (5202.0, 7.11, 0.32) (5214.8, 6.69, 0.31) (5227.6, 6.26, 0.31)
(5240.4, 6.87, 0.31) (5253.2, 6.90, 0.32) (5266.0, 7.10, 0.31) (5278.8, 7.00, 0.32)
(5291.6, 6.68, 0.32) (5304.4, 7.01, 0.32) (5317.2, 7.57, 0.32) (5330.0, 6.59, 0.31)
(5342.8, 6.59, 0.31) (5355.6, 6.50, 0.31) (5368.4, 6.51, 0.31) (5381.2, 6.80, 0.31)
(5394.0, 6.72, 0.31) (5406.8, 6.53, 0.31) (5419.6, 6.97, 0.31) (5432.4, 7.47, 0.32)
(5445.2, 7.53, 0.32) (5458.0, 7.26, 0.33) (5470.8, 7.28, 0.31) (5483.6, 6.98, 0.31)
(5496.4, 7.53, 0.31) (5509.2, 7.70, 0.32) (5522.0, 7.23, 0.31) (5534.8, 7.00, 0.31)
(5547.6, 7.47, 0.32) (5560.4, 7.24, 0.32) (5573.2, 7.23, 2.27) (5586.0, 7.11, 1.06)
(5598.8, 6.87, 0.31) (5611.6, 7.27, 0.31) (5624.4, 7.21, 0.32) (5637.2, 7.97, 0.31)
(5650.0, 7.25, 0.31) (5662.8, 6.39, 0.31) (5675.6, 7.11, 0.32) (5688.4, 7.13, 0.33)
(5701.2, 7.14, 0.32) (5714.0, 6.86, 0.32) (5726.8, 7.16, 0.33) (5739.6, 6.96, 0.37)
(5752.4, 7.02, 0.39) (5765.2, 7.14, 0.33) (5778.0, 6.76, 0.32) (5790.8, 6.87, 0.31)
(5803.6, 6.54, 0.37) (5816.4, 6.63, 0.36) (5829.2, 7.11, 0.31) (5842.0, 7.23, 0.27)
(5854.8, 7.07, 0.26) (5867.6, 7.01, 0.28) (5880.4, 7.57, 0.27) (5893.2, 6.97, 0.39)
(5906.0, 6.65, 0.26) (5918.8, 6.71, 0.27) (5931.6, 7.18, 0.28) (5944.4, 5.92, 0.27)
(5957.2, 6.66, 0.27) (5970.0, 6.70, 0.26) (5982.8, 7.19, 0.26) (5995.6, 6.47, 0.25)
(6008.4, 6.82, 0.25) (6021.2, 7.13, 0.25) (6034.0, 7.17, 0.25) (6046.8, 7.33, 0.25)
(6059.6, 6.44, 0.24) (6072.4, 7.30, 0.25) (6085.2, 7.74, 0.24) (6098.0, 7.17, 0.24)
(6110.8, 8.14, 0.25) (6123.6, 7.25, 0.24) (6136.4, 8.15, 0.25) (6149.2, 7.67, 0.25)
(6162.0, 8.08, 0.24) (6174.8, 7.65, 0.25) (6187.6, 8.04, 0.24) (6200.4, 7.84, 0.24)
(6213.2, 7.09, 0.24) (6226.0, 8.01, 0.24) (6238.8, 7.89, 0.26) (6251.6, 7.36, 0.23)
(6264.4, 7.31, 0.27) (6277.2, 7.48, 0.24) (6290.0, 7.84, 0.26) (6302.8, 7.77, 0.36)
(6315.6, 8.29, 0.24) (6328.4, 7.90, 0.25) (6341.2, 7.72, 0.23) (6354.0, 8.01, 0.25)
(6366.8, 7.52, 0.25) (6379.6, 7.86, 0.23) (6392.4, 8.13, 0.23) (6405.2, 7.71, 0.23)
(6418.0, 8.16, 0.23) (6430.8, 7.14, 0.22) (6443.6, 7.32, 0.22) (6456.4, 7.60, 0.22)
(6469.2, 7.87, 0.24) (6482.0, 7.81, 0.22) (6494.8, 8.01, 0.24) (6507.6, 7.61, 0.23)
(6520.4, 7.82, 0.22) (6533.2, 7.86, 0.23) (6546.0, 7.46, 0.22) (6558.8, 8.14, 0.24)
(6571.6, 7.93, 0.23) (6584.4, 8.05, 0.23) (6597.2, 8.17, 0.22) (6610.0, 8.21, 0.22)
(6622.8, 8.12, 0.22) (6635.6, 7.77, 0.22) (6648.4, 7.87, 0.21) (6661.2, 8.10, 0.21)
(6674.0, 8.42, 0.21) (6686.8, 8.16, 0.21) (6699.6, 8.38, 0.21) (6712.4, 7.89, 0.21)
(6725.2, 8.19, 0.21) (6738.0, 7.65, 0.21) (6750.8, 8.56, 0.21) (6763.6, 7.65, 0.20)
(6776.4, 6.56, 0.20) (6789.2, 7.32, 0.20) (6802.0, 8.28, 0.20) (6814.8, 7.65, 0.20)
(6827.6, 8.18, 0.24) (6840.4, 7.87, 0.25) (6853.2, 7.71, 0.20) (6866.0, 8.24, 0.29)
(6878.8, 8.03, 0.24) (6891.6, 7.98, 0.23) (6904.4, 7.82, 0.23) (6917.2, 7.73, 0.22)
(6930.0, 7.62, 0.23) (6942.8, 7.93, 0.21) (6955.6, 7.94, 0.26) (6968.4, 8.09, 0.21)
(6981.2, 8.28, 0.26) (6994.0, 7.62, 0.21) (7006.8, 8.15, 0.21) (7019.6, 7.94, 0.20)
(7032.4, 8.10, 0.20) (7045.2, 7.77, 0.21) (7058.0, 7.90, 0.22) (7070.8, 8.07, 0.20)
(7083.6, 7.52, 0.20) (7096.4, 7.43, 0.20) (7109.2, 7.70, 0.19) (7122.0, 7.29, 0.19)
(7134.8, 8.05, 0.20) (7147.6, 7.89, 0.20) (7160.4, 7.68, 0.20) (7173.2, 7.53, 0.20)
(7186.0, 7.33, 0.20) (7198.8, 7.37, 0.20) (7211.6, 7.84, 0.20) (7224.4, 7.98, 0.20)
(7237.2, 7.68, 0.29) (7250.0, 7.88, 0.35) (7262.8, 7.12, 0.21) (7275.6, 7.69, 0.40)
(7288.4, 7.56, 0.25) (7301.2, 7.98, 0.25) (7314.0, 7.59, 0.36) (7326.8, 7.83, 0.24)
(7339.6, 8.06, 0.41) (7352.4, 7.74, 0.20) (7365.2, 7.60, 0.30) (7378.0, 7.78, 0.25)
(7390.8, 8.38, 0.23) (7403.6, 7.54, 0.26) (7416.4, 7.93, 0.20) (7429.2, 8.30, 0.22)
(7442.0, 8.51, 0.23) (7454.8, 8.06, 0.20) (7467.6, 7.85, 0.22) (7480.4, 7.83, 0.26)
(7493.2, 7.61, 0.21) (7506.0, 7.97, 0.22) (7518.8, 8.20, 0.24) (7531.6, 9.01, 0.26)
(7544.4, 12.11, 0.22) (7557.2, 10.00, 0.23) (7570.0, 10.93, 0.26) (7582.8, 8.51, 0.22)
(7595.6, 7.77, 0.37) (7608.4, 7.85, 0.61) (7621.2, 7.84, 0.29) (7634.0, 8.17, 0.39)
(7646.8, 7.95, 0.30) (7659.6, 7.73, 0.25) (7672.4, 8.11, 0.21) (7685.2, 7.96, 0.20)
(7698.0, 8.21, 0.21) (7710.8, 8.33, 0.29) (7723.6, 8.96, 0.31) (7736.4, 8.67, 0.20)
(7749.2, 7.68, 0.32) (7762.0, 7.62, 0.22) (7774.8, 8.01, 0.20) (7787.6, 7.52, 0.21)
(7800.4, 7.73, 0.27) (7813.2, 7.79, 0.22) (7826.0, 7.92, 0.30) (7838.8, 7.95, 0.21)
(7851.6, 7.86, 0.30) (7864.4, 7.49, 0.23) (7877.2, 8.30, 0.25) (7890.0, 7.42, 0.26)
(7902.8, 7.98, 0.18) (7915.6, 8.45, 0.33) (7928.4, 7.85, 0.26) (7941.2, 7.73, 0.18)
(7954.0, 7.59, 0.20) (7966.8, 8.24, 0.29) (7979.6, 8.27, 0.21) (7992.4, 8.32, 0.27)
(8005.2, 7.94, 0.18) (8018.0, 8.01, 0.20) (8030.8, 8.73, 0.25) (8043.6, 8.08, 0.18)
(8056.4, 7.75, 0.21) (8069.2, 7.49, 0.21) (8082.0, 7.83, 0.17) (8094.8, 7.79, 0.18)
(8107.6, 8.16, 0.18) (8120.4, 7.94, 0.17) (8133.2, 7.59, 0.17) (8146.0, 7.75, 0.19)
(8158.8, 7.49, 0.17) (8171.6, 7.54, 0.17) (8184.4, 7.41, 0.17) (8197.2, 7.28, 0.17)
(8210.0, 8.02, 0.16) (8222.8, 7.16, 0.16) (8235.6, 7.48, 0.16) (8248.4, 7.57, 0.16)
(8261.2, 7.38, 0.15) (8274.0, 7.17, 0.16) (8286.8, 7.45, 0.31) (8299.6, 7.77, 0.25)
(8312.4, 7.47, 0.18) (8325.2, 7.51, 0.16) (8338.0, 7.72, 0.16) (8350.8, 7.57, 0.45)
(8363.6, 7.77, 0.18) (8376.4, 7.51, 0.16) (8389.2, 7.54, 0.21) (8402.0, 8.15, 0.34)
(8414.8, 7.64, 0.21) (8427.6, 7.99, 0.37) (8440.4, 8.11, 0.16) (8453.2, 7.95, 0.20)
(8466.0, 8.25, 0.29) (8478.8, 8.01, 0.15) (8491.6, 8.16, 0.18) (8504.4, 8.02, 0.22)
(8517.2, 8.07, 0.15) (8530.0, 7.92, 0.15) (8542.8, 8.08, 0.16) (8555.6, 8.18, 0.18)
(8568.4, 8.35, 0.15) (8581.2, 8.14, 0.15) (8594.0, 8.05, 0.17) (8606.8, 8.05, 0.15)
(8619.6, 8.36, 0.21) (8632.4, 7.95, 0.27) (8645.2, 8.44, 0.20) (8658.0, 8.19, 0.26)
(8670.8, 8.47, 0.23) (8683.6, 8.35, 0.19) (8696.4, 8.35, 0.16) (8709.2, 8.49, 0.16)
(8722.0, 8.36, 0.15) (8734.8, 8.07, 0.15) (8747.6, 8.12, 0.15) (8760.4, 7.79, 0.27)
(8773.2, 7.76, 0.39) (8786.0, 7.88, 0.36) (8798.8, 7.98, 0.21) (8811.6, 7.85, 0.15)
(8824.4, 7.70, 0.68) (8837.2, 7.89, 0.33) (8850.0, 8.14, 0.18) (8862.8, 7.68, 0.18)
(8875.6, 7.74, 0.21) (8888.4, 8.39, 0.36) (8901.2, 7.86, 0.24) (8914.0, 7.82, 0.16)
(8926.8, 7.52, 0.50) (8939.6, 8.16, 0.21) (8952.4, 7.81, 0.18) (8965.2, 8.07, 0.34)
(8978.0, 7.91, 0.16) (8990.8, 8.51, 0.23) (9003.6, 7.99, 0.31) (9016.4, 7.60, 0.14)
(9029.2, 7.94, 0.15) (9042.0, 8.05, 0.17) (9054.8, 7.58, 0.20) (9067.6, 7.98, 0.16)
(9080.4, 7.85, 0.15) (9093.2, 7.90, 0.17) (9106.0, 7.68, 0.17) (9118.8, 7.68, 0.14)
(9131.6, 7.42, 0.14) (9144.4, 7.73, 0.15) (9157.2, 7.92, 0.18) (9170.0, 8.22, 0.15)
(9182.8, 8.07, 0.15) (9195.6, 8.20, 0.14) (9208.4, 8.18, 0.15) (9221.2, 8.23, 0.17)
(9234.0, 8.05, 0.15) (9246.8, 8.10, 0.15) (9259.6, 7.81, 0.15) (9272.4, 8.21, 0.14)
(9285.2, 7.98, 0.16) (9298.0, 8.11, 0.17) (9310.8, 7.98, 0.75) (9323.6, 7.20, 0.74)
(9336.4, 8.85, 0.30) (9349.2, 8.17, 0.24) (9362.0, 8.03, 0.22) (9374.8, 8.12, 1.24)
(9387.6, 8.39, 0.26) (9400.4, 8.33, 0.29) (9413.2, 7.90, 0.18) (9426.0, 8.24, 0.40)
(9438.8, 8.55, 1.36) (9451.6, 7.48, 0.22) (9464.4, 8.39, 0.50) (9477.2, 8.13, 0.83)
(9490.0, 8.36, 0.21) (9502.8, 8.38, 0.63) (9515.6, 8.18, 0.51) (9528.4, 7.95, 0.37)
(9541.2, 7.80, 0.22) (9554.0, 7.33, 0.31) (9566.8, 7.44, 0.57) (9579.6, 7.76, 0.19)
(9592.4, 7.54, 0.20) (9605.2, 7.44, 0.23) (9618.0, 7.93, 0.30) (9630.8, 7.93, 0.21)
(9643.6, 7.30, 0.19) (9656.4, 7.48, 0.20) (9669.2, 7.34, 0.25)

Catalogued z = 0.150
